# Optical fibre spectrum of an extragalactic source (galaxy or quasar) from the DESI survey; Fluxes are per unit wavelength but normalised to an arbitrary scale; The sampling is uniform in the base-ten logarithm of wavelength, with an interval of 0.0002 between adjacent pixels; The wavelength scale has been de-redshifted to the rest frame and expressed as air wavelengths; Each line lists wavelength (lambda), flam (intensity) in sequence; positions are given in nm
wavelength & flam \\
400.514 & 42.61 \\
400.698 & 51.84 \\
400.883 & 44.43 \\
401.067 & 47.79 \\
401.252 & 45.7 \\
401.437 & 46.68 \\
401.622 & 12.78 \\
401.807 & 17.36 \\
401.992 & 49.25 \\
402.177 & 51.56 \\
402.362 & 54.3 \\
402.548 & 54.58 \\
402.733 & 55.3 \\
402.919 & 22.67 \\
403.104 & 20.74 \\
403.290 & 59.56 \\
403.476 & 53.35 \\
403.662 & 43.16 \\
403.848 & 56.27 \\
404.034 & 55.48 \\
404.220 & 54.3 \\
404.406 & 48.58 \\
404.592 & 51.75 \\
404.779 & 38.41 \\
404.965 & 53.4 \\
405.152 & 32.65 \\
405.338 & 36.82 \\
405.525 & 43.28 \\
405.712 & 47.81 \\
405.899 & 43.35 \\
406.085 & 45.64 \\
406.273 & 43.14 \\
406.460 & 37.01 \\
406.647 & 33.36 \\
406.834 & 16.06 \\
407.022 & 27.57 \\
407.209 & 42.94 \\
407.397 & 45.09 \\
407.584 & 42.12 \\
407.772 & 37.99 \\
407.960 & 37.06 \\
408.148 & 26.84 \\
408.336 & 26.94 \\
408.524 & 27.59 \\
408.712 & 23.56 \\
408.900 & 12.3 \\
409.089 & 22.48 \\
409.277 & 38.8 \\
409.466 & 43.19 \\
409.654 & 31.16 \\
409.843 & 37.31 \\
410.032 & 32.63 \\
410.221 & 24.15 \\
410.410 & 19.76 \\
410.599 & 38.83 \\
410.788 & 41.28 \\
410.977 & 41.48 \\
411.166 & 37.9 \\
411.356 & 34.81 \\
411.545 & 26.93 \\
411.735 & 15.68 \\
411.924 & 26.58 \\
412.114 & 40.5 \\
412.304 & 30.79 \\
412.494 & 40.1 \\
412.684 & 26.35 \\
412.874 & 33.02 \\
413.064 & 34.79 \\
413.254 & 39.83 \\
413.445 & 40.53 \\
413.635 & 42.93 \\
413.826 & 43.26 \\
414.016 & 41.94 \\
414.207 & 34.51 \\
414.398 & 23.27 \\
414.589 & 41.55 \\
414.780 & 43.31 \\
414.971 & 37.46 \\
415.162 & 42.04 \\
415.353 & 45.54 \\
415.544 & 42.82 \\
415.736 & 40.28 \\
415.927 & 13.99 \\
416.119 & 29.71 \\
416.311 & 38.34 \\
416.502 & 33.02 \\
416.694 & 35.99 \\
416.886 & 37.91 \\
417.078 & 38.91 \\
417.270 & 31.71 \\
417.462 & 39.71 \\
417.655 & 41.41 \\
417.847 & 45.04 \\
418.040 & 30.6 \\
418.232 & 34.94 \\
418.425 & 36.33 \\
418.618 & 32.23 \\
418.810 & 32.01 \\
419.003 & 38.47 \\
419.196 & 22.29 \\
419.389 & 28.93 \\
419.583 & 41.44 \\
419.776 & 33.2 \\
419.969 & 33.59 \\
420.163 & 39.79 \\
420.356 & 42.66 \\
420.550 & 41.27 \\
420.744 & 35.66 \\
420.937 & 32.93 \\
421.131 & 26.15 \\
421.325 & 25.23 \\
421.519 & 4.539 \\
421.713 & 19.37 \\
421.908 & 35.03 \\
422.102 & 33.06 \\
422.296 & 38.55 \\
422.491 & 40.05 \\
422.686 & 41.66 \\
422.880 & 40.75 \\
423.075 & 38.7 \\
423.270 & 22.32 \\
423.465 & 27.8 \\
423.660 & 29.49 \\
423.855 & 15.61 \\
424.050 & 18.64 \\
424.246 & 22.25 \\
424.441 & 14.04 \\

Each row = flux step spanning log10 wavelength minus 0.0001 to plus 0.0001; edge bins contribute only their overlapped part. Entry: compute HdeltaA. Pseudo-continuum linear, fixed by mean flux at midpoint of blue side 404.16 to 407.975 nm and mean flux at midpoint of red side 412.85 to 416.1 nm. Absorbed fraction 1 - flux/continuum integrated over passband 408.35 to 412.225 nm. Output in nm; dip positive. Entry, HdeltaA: 0.83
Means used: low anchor 40.8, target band 30.8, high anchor 37.6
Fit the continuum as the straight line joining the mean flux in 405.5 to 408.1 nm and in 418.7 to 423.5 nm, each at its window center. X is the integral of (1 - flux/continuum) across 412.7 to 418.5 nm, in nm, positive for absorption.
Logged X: -0.35 nm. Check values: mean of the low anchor 38.4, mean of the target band 37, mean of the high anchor 32.7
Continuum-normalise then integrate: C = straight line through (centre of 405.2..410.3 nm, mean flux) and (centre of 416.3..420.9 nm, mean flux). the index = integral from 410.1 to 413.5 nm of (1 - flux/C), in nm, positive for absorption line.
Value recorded 0.20 nm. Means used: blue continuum 34.3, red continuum 36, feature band 32.9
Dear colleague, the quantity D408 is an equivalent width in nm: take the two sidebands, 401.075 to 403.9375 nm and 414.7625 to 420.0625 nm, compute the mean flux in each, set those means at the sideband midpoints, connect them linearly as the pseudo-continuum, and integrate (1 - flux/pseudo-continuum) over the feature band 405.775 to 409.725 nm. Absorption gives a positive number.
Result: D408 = 0.67 nm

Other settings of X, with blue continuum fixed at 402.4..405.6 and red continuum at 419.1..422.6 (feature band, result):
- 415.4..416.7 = 0.08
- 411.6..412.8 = 0.28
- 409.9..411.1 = 0.22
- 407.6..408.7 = 0.29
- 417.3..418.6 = -0.11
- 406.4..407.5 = 0.25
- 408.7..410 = 0.35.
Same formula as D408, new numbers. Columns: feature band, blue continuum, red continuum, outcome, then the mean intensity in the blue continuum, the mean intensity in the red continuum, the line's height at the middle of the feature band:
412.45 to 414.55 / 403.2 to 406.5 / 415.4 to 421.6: 0.123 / 47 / 33.9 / 38.7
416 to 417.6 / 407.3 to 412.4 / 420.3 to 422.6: -0.208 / 32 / 31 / 31.4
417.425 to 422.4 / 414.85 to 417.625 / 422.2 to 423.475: 0.431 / 36.4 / 36.2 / 36.3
